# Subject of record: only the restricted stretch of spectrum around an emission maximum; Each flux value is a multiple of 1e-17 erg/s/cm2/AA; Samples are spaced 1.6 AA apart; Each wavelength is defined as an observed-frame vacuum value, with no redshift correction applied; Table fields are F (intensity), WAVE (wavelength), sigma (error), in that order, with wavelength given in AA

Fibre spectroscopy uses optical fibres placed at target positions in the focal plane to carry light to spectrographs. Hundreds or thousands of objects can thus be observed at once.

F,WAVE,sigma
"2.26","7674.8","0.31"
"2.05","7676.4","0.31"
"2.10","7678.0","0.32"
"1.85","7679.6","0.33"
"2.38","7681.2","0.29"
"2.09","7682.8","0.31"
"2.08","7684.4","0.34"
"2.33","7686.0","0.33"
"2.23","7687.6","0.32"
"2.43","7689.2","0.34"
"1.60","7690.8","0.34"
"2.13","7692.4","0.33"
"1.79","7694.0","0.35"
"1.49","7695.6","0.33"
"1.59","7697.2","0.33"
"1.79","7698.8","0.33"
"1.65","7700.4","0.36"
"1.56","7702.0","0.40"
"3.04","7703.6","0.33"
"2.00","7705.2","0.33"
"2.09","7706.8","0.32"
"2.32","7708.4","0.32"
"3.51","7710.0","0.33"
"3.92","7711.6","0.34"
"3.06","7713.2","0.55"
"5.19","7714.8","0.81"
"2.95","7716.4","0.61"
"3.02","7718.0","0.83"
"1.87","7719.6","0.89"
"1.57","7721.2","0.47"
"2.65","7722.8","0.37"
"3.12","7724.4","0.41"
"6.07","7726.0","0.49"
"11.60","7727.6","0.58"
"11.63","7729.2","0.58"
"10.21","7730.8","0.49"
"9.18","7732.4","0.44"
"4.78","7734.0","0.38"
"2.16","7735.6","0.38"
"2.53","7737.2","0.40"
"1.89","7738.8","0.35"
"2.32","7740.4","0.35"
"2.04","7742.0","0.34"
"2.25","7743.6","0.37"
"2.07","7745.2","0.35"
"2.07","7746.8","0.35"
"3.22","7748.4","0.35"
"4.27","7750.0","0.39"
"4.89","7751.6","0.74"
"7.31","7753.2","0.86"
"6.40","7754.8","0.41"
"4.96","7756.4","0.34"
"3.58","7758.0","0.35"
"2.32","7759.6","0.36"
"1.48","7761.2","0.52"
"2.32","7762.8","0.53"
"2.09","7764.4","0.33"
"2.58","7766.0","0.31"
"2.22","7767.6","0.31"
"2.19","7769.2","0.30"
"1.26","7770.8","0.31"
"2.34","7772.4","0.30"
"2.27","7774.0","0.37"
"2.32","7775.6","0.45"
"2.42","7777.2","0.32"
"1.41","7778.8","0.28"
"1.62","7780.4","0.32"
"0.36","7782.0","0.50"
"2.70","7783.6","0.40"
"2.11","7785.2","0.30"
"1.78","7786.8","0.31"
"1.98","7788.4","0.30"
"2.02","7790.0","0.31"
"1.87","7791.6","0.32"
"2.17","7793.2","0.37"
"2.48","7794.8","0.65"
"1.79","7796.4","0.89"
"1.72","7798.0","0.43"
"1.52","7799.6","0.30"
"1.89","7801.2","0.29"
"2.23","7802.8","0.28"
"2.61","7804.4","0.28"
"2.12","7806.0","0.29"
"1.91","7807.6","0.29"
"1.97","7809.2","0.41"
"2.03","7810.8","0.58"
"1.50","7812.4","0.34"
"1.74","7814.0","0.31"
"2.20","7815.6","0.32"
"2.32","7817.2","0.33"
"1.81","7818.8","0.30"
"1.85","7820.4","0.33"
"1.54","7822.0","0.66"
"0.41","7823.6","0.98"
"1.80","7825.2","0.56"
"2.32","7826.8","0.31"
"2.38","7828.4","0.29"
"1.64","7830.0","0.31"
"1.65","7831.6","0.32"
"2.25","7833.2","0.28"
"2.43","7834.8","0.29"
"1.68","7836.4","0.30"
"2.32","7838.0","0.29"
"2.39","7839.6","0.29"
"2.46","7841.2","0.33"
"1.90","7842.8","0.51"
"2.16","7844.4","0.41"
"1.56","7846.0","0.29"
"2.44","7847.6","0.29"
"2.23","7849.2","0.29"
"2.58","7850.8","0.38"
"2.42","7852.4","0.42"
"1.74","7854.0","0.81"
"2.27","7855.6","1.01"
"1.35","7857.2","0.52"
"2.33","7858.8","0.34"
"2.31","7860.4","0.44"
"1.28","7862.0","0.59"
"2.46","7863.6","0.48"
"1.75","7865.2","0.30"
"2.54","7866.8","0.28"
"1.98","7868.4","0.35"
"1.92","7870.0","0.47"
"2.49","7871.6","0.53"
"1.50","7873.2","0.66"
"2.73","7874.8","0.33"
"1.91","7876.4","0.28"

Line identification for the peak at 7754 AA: [N II]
